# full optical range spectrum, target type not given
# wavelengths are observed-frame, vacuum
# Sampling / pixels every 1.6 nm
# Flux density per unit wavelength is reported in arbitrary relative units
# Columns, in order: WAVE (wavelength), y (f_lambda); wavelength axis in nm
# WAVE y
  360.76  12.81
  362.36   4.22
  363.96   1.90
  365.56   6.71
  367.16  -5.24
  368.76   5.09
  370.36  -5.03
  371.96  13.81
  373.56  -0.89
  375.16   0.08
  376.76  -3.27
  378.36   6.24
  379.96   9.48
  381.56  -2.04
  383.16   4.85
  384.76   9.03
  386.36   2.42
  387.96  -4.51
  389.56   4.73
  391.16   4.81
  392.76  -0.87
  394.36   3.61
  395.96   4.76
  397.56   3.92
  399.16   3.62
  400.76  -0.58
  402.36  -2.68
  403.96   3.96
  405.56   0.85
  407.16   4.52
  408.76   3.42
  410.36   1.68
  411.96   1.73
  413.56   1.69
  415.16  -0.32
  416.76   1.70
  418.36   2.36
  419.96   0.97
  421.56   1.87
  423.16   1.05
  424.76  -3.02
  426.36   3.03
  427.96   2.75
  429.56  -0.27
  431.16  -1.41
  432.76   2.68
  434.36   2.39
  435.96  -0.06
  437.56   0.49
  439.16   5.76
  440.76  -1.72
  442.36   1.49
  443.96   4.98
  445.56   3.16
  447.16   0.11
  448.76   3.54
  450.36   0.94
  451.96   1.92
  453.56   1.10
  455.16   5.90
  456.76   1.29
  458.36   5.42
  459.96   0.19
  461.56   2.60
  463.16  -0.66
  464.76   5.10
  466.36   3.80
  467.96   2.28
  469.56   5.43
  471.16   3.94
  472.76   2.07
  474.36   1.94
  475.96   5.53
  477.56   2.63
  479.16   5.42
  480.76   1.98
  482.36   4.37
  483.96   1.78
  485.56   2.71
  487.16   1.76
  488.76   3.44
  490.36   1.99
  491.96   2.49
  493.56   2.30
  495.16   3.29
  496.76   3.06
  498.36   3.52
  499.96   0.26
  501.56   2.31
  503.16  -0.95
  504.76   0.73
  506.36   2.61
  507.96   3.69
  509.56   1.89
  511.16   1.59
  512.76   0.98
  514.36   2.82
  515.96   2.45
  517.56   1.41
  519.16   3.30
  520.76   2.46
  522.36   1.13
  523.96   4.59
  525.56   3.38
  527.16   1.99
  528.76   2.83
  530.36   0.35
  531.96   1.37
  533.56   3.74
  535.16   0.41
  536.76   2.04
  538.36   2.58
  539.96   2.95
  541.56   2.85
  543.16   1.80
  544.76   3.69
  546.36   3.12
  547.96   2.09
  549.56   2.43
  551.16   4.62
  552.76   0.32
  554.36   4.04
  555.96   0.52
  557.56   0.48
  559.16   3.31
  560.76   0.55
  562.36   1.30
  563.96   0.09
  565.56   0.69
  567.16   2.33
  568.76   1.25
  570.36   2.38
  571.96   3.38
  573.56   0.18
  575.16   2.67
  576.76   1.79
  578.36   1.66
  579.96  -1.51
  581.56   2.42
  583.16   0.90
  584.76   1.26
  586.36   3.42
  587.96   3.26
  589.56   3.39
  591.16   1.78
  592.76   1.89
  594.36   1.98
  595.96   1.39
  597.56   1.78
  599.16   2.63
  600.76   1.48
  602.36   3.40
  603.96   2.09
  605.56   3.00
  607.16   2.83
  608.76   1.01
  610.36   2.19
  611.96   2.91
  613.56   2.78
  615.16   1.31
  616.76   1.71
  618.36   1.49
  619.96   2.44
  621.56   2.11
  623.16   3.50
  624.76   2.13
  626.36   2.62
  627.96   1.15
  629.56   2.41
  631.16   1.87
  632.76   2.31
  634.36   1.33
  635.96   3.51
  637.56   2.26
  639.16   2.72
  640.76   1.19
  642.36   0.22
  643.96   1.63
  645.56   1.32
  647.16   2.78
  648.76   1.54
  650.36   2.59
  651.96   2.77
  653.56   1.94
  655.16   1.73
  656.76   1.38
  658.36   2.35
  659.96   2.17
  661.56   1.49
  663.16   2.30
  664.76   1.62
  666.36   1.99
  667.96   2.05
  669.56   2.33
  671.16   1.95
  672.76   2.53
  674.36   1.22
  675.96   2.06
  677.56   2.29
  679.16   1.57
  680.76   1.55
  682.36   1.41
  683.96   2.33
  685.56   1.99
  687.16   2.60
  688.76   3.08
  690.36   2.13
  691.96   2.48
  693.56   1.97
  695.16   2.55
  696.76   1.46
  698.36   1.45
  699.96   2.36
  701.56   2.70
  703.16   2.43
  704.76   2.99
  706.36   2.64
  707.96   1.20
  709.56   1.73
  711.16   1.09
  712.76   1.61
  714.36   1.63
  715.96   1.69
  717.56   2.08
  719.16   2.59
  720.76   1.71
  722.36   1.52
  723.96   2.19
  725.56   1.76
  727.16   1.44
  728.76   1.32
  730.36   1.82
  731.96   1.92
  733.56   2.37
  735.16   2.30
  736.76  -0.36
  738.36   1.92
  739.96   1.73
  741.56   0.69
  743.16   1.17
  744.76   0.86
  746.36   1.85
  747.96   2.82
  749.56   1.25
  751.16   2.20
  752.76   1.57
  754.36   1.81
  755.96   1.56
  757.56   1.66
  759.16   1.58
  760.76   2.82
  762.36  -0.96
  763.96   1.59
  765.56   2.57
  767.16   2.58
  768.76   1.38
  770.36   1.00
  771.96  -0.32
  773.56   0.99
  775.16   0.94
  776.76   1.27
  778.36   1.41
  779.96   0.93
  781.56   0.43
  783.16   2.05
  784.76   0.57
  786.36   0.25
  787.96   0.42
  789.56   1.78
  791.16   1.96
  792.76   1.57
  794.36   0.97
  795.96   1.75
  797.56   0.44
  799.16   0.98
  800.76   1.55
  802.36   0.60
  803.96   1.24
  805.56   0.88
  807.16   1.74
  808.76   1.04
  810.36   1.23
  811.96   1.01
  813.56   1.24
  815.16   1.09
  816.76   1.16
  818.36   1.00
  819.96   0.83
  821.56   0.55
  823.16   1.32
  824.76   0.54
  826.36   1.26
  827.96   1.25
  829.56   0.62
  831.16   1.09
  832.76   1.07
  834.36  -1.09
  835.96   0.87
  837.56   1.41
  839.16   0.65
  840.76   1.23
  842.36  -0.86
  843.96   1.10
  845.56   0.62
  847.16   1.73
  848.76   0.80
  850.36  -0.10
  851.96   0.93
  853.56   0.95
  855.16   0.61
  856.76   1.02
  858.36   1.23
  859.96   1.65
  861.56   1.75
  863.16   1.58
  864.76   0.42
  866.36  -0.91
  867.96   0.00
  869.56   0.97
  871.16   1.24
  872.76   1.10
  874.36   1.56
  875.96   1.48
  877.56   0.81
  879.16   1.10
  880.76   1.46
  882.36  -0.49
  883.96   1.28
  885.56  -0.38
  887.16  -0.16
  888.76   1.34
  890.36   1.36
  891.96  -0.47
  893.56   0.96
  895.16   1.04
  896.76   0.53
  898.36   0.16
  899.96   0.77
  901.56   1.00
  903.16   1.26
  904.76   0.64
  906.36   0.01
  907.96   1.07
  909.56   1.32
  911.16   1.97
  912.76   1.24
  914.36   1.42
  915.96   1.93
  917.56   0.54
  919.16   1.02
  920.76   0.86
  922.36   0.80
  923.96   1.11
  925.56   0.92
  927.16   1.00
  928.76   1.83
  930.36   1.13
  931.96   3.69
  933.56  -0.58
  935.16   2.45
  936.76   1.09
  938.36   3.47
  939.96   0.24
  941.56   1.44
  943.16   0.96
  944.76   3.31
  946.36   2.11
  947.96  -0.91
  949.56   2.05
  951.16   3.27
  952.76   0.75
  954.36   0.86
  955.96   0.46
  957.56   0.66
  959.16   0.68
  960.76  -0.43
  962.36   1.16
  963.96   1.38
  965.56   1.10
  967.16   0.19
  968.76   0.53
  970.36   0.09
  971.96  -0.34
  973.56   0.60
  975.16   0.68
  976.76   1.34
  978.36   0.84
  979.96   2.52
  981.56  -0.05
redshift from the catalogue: 0.17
